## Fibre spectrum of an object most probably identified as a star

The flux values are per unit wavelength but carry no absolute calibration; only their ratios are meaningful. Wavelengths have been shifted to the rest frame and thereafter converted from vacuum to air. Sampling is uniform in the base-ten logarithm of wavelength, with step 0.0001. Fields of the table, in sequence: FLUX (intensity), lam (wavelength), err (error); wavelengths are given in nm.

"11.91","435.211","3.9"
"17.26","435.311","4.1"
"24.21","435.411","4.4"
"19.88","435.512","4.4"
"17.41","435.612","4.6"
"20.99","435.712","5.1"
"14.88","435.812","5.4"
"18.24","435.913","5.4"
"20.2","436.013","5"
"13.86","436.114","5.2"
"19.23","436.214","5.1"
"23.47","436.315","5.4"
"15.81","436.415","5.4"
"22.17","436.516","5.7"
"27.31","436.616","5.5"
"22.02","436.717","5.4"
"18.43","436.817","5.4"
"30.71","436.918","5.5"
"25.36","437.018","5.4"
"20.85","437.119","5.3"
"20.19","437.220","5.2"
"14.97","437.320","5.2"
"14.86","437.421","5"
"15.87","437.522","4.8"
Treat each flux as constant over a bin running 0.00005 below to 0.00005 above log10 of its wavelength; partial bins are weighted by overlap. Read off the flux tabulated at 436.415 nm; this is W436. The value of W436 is 15.81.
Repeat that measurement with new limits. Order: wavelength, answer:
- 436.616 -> 27.31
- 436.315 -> 23.47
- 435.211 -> 11.91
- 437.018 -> 25.36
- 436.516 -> 22.17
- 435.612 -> 17.41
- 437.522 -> 15.87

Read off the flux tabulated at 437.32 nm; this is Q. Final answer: 14.97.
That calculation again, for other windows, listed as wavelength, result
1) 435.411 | 24.21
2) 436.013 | 20.2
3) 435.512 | 19.88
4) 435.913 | 18.24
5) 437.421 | 14.86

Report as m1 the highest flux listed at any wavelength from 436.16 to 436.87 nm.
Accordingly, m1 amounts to 27.31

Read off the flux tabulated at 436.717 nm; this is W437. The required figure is 22.02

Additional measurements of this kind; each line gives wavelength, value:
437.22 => 20.19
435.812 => 14.88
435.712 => 20.99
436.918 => 30.71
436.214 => 19.23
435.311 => 17.26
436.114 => 13.86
